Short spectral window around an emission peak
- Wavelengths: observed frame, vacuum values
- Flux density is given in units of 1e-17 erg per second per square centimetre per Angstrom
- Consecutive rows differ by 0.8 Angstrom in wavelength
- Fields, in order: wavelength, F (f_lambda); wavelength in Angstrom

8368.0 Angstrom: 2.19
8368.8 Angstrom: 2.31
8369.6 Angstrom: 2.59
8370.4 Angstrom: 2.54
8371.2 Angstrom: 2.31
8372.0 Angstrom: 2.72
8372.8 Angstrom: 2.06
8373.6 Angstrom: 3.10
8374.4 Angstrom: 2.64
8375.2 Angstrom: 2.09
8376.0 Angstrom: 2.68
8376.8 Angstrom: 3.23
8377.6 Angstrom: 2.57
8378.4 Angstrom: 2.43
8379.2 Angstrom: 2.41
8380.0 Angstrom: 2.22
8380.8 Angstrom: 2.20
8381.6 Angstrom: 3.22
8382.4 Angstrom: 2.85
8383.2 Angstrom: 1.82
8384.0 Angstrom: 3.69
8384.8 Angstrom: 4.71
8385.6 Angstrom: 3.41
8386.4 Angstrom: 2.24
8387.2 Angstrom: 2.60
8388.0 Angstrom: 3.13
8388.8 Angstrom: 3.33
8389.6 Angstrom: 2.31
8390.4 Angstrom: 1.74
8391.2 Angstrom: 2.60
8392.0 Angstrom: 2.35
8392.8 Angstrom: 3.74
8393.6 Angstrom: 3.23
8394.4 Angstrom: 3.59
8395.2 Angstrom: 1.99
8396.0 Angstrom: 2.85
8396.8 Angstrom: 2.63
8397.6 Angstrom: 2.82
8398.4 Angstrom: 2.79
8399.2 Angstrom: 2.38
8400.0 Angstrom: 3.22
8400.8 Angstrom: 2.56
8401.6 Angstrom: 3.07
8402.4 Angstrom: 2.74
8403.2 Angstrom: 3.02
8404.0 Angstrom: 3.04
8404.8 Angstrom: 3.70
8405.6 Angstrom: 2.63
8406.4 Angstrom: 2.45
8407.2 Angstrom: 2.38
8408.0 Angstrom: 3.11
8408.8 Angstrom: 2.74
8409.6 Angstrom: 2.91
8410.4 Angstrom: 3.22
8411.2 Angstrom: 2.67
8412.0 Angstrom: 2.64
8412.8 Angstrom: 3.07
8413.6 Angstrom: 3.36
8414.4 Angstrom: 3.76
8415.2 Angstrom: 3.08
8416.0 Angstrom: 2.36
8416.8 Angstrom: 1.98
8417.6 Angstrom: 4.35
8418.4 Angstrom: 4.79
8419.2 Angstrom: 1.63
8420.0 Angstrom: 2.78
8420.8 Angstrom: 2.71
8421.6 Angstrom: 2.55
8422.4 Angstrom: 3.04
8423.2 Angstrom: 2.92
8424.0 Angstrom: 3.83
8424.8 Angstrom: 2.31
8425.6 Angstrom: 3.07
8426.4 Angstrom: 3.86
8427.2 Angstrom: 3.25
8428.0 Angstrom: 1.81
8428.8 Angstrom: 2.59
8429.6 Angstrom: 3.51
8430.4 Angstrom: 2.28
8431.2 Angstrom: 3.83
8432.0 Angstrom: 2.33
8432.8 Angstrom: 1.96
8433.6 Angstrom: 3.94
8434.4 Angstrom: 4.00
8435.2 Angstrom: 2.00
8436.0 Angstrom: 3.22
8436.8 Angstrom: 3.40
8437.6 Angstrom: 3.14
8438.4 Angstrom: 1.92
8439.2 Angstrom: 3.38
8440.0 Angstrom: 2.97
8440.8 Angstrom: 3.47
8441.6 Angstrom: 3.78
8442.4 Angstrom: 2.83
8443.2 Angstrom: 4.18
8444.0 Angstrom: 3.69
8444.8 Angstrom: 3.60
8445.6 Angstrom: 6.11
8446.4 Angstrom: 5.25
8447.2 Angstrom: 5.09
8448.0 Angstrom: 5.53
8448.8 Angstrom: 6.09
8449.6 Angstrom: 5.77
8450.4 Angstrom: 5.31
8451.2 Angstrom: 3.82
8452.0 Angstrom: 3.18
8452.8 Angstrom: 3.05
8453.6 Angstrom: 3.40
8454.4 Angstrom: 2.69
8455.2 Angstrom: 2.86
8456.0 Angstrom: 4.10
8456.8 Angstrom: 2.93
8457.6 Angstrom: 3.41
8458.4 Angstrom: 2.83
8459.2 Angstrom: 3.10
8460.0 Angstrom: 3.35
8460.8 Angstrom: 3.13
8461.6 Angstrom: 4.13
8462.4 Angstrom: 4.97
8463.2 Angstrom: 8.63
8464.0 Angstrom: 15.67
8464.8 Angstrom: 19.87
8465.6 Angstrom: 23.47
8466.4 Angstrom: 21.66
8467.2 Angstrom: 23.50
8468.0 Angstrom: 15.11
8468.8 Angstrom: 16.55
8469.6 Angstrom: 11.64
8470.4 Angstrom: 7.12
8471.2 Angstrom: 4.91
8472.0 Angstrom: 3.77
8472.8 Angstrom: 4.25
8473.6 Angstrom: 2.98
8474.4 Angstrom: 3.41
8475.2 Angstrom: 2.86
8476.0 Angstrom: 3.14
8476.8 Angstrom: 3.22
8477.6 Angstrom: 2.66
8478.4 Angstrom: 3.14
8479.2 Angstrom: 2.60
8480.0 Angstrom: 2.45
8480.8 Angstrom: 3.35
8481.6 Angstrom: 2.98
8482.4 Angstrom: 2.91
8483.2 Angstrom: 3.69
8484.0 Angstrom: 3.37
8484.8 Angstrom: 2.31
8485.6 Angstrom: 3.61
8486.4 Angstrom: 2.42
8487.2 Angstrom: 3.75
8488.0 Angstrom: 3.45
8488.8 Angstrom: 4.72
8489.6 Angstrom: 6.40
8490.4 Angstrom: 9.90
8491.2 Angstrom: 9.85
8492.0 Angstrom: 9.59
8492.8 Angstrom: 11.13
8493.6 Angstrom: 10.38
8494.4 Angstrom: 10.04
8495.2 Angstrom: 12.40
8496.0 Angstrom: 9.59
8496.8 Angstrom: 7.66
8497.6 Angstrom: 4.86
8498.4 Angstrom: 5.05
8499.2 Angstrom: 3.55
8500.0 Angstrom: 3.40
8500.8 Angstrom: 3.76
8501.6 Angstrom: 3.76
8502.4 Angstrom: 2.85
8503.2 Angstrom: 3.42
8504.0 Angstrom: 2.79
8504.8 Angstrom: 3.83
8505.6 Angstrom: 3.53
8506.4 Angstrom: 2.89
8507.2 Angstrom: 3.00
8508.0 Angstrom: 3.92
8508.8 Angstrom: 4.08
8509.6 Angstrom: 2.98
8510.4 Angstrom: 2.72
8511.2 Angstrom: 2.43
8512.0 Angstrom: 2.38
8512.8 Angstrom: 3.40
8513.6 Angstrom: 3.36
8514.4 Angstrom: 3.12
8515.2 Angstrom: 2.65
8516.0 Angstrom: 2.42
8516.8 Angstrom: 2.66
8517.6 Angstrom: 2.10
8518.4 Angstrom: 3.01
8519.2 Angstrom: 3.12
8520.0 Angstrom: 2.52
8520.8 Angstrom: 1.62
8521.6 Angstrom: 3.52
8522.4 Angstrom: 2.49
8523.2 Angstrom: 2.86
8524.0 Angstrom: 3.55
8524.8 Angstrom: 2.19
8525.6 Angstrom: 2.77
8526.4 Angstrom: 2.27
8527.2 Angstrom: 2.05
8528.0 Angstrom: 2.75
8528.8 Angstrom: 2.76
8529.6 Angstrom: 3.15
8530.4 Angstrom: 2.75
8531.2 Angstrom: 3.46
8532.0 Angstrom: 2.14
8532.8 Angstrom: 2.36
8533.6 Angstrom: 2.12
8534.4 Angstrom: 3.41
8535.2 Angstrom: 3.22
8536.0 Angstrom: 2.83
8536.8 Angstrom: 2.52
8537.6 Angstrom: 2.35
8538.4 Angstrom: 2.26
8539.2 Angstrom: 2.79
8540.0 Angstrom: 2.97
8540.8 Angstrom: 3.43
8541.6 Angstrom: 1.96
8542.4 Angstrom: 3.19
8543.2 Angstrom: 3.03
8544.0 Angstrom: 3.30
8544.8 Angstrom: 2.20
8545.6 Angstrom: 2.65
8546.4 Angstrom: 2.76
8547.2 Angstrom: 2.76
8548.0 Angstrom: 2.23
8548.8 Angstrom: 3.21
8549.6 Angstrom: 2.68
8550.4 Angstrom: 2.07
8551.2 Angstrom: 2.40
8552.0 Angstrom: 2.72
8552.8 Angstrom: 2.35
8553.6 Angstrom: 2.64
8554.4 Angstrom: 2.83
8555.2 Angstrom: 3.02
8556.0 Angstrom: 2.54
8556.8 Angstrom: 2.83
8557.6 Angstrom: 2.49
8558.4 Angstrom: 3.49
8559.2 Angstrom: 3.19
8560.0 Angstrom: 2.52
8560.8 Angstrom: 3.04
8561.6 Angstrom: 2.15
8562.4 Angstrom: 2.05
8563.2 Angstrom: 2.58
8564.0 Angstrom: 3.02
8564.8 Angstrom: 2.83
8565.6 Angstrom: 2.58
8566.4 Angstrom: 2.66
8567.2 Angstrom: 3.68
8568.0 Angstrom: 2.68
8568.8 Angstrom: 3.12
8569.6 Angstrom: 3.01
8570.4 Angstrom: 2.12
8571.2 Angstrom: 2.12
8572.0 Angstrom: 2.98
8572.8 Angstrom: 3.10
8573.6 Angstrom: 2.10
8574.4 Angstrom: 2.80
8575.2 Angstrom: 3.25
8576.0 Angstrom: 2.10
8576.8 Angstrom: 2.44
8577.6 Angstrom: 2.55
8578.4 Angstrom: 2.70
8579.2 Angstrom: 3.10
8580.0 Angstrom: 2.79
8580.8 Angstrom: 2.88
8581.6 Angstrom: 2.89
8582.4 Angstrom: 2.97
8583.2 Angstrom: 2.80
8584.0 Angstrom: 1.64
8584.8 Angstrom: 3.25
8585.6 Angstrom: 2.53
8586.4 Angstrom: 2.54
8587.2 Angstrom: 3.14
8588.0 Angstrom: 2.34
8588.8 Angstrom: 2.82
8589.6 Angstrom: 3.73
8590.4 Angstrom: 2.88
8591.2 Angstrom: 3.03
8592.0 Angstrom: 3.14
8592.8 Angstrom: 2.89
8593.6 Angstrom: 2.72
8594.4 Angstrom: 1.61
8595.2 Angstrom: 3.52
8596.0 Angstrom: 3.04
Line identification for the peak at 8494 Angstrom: [N II]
